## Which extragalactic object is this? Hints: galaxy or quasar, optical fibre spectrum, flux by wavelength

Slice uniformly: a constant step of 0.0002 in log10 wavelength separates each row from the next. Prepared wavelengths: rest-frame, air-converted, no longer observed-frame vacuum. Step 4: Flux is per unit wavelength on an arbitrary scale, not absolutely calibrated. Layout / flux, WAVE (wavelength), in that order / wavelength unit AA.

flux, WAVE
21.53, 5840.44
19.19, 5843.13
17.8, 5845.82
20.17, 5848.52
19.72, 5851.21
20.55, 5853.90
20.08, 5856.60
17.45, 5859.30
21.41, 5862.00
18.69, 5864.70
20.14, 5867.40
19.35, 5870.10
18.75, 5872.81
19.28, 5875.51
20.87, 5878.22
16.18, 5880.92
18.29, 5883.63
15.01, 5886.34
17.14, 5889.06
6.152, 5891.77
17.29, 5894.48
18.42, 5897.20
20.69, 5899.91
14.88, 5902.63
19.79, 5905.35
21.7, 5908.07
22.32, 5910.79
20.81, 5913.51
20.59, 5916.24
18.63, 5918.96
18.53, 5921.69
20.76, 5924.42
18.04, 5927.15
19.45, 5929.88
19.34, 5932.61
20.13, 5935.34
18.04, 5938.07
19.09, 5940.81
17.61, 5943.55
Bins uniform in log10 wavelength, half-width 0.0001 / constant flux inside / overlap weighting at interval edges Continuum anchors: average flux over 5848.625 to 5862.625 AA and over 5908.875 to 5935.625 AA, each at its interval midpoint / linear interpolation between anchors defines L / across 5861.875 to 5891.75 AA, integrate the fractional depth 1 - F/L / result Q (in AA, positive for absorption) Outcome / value 2.8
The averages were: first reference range 19.8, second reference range 19.9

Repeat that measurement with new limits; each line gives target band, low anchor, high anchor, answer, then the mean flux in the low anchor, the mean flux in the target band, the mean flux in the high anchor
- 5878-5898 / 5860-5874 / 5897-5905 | 3.08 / 19.6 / 15.8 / 18.2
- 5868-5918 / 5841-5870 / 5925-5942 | 2.87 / 19.6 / 18.2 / 19.1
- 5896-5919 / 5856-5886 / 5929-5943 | -0.95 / 19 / 19.8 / 19.1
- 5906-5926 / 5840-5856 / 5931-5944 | -1.35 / 19.7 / 20.4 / 18.9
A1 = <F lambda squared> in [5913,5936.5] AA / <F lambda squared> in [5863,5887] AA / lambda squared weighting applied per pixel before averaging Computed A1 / 1.1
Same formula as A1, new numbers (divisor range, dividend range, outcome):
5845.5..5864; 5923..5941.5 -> 1.01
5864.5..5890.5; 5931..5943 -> 1.06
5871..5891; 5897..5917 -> 1.14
